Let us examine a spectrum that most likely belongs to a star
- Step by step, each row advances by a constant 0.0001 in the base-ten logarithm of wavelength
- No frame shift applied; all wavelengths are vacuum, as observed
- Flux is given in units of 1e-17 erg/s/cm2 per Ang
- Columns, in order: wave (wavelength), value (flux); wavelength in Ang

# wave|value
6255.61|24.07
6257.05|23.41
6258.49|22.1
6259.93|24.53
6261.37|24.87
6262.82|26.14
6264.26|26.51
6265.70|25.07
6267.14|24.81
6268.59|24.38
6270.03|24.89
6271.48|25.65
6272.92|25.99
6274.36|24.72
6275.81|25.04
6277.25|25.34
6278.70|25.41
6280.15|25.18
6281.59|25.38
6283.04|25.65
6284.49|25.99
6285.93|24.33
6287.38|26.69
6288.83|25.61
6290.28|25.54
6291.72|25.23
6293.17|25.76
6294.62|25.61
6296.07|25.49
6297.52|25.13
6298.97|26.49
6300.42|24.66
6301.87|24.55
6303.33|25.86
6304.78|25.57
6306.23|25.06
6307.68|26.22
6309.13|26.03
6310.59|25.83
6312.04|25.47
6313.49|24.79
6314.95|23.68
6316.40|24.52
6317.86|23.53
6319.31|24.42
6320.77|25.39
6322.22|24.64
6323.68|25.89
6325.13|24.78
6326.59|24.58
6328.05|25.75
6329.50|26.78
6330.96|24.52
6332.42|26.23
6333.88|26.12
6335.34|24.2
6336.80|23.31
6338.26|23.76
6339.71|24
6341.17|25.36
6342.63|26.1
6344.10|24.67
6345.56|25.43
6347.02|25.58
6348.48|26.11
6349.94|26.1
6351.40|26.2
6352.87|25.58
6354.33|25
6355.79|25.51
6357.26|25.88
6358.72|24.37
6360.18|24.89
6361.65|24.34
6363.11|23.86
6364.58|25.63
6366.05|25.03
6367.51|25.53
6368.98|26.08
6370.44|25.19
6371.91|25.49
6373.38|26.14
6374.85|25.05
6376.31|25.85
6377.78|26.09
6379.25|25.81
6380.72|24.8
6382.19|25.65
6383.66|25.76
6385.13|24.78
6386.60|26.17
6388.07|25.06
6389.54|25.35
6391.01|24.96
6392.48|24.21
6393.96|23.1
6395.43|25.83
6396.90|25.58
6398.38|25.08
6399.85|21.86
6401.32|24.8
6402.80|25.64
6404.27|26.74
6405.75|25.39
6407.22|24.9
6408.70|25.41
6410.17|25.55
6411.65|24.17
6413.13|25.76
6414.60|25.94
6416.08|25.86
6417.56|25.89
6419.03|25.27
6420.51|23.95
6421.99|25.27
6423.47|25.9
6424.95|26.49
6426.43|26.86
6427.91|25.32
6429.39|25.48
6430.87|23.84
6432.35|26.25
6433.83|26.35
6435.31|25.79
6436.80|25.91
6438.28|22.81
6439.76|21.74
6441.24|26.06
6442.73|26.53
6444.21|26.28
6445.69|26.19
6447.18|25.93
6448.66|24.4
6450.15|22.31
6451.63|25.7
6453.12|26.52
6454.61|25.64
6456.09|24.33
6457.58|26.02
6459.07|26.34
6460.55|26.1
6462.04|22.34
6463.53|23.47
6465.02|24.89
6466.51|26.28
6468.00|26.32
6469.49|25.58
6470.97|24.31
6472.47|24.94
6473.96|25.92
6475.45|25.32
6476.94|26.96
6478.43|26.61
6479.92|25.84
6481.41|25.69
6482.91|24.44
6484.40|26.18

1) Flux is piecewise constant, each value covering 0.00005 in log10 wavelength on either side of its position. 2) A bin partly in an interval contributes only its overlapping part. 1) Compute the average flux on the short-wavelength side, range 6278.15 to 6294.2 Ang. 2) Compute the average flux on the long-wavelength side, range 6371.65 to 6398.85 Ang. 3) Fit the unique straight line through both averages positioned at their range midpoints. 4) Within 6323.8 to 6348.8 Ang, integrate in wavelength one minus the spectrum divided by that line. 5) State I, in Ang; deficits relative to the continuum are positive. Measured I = 0.3 Ang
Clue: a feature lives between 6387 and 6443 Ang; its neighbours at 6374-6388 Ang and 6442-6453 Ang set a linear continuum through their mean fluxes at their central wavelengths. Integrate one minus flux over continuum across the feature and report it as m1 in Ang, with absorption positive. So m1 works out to 0.6 Ang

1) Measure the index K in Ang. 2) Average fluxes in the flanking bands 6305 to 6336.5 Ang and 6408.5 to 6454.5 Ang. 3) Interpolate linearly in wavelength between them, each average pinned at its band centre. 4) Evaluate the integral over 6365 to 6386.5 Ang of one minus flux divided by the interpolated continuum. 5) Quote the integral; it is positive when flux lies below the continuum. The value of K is -0.2 Ang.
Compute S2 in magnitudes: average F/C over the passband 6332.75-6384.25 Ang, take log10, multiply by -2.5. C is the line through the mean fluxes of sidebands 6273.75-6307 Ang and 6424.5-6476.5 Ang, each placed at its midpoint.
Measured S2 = 0.00 mag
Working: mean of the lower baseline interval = 25.4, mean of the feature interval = 25.3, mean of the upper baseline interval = 25.3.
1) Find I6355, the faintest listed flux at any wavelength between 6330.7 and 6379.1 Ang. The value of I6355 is 23.31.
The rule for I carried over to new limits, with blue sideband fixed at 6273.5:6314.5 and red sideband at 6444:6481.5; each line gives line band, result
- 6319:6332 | 0.1 Ang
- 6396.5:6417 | 0.2 Ang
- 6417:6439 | 0.0 Ang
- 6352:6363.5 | 0.2 Ang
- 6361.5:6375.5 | 0.1 Ang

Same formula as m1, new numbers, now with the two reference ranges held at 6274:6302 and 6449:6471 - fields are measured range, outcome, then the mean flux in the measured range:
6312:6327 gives 0.4 Ang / 24.7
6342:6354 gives -0.2 Ang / 25.7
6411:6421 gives -0.1 Ang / 25.3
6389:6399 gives 0.1 Ang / 24.8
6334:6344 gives 0.3 Ang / 24.6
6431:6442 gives 0.1 Ang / 24.9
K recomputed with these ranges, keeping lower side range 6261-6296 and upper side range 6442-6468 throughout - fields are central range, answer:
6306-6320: 0.2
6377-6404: 0.3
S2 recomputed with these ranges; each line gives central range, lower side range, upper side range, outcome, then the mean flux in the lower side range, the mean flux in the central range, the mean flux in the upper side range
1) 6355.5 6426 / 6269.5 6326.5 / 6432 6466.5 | 0.00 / 25.3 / 25.3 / 25.1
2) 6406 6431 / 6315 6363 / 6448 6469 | -0.02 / 25.1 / 25.4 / 25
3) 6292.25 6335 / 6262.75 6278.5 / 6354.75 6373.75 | 0.00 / 25.3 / 25.3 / 25.2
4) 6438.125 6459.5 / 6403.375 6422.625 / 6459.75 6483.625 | 0.01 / 25.4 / 25.2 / 25.3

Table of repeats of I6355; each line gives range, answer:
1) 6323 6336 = 24.2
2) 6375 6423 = 21.86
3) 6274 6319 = 23.53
